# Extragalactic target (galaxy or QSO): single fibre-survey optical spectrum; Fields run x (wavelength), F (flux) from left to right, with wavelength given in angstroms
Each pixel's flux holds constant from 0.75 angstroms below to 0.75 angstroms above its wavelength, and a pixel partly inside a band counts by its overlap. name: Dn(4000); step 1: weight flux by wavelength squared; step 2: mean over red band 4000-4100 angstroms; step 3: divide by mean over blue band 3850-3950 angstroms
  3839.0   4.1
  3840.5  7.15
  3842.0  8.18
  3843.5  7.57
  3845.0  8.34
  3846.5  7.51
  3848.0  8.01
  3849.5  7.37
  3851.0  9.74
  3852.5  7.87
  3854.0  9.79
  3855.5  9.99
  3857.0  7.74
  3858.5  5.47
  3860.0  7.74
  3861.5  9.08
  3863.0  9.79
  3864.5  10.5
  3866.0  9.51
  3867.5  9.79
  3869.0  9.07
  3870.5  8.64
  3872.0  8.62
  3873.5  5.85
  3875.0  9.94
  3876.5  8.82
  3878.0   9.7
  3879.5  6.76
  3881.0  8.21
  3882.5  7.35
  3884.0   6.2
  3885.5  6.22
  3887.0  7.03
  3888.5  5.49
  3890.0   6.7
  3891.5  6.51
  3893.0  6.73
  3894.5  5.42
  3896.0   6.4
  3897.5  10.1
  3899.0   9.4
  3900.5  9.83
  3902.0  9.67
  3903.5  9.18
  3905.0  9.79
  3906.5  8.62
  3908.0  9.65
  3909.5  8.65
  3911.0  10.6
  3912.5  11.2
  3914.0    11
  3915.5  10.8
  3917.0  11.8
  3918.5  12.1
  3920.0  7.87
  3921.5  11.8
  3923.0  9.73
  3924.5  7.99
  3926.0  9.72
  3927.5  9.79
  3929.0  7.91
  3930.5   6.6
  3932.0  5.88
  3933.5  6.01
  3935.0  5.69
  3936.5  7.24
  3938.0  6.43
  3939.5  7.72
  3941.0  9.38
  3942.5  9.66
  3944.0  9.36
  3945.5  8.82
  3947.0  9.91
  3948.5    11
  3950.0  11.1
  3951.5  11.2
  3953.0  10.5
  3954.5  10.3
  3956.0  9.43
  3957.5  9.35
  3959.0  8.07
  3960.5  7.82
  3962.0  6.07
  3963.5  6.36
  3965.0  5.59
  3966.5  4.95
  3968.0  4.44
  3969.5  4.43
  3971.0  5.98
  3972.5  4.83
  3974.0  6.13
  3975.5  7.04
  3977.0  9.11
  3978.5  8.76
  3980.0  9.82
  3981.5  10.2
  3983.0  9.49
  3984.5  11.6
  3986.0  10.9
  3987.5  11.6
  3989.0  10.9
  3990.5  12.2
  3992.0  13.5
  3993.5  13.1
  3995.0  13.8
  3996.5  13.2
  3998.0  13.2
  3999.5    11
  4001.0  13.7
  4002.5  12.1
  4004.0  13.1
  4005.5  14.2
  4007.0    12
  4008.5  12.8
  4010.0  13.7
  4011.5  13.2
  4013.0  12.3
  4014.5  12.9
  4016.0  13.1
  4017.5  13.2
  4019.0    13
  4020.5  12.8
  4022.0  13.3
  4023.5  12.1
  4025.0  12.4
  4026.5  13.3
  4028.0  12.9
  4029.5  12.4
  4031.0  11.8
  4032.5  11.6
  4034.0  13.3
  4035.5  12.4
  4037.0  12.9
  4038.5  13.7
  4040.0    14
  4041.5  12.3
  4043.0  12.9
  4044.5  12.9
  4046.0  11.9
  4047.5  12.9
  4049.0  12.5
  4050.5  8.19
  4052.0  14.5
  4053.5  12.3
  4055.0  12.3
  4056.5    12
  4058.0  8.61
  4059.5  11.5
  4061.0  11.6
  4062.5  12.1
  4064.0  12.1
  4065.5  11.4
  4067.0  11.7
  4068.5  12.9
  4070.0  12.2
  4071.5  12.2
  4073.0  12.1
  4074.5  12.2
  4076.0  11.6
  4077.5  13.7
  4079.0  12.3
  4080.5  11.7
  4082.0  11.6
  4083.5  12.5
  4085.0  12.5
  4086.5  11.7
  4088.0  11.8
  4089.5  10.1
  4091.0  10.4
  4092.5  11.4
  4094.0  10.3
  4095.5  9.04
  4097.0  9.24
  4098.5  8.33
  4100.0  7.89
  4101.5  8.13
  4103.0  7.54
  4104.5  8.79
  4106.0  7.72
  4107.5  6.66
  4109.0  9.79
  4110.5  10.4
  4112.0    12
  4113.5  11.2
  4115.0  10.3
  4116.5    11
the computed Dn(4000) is 1.5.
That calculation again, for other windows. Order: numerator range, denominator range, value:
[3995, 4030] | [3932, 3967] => 1.60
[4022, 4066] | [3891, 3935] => 1.46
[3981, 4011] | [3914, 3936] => 1.44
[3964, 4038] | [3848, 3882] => 1.39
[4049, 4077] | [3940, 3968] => 1.43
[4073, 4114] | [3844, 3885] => 1.39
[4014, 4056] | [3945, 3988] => 1.55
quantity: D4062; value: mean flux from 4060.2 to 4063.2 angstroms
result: 11.8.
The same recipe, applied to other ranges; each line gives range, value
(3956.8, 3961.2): 8.41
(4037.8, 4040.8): 13.8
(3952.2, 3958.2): 9.91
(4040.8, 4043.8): 12.6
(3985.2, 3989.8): 11.2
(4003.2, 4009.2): 13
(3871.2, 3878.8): 8.57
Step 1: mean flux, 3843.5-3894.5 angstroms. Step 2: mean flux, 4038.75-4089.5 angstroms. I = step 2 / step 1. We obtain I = 1.51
